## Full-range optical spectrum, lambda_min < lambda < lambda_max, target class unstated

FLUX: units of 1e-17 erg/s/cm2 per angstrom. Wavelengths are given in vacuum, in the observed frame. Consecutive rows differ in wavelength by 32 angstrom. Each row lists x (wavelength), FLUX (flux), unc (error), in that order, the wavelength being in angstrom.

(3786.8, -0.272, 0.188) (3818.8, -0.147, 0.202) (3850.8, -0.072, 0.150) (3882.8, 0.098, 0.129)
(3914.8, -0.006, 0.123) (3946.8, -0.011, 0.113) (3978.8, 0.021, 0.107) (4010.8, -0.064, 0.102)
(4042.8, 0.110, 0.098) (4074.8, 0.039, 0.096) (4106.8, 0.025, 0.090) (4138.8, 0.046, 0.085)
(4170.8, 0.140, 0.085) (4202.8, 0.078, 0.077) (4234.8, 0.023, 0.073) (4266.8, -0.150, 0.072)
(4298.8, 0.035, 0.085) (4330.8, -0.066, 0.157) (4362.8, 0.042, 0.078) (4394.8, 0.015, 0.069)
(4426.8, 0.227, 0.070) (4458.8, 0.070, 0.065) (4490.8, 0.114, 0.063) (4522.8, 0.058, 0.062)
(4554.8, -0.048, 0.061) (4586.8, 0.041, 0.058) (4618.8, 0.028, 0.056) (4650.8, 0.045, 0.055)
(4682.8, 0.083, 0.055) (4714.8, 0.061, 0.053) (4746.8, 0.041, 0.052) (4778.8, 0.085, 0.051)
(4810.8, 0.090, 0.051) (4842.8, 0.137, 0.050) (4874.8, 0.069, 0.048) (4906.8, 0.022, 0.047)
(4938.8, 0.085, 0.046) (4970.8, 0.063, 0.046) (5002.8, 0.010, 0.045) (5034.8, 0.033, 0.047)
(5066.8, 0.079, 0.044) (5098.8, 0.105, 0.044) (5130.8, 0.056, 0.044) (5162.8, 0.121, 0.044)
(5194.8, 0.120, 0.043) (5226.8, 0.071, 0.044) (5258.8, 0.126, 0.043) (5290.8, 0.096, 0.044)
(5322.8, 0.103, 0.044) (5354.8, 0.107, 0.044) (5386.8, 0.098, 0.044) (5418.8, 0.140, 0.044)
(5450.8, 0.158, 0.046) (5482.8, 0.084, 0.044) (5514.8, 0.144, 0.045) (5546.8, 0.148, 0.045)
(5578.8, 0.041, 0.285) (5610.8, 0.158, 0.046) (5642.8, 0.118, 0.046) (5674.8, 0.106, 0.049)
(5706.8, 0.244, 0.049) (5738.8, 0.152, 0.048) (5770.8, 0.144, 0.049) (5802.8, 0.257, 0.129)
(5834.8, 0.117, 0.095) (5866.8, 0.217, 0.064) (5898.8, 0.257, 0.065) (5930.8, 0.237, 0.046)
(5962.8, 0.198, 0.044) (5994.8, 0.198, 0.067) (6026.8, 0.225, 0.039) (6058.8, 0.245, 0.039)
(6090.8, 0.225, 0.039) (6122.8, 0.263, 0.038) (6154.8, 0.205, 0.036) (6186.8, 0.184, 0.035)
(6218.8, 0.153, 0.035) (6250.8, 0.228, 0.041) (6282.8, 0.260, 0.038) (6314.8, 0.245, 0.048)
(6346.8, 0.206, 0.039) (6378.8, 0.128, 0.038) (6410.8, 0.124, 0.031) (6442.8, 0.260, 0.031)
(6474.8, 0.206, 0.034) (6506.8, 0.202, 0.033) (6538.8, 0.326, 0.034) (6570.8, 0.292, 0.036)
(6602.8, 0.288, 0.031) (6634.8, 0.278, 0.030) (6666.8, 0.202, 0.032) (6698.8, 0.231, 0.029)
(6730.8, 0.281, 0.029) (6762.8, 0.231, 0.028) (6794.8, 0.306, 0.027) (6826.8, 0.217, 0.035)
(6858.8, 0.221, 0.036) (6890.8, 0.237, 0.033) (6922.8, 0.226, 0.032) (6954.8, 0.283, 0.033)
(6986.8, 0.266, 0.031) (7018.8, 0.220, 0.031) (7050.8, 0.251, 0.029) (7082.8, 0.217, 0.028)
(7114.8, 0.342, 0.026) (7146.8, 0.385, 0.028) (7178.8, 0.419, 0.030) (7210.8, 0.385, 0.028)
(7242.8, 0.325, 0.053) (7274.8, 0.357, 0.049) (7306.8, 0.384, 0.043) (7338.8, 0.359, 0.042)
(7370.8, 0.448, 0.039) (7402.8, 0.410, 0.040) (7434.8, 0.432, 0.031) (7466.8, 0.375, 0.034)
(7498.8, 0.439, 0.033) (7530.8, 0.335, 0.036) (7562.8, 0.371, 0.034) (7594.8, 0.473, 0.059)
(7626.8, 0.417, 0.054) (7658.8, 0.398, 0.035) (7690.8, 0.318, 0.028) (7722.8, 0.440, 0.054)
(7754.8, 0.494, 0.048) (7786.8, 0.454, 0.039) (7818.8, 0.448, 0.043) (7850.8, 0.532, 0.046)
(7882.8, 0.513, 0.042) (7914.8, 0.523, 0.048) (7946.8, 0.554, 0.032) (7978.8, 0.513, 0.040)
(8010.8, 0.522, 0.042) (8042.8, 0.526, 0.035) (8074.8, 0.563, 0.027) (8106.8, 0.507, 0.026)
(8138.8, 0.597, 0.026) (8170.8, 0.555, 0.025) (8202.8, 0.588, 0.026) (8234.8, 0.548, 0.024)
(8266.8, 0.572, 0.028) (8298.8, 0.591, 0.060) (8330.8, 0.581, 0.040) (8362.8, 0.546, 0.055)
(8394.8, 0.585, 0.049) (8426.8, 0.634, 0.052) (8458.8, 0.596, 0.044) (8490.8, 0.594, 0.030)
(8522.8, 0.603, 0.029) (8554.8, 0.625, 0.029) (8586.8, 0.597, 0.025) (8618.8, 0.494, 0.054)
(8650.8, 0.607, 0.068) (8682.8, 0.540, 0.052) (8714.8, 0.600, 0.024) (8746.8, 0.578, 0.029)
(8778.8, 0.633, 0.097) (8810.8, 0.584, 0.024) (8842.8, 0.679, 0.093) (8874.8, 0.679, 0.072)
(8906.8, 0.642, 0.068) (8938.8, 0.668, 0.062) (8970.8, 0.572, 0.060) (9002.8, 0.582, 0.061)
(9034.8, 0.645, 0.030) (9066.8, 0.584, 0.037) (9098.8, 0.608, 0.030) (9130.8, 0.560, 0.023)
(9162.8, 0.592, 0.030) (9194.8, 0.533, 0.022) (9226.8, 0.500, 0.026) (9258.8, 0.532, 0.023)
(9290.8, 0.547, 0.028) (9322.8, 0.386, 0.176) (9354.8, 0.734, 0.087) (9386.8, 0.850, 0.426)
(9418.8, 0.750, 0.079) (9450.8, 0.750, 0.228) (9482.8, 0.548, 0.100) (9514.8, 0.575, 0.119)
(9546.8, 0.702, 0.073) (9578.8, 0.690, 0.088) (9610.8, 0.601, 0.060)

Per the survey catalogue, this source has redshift 0.786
